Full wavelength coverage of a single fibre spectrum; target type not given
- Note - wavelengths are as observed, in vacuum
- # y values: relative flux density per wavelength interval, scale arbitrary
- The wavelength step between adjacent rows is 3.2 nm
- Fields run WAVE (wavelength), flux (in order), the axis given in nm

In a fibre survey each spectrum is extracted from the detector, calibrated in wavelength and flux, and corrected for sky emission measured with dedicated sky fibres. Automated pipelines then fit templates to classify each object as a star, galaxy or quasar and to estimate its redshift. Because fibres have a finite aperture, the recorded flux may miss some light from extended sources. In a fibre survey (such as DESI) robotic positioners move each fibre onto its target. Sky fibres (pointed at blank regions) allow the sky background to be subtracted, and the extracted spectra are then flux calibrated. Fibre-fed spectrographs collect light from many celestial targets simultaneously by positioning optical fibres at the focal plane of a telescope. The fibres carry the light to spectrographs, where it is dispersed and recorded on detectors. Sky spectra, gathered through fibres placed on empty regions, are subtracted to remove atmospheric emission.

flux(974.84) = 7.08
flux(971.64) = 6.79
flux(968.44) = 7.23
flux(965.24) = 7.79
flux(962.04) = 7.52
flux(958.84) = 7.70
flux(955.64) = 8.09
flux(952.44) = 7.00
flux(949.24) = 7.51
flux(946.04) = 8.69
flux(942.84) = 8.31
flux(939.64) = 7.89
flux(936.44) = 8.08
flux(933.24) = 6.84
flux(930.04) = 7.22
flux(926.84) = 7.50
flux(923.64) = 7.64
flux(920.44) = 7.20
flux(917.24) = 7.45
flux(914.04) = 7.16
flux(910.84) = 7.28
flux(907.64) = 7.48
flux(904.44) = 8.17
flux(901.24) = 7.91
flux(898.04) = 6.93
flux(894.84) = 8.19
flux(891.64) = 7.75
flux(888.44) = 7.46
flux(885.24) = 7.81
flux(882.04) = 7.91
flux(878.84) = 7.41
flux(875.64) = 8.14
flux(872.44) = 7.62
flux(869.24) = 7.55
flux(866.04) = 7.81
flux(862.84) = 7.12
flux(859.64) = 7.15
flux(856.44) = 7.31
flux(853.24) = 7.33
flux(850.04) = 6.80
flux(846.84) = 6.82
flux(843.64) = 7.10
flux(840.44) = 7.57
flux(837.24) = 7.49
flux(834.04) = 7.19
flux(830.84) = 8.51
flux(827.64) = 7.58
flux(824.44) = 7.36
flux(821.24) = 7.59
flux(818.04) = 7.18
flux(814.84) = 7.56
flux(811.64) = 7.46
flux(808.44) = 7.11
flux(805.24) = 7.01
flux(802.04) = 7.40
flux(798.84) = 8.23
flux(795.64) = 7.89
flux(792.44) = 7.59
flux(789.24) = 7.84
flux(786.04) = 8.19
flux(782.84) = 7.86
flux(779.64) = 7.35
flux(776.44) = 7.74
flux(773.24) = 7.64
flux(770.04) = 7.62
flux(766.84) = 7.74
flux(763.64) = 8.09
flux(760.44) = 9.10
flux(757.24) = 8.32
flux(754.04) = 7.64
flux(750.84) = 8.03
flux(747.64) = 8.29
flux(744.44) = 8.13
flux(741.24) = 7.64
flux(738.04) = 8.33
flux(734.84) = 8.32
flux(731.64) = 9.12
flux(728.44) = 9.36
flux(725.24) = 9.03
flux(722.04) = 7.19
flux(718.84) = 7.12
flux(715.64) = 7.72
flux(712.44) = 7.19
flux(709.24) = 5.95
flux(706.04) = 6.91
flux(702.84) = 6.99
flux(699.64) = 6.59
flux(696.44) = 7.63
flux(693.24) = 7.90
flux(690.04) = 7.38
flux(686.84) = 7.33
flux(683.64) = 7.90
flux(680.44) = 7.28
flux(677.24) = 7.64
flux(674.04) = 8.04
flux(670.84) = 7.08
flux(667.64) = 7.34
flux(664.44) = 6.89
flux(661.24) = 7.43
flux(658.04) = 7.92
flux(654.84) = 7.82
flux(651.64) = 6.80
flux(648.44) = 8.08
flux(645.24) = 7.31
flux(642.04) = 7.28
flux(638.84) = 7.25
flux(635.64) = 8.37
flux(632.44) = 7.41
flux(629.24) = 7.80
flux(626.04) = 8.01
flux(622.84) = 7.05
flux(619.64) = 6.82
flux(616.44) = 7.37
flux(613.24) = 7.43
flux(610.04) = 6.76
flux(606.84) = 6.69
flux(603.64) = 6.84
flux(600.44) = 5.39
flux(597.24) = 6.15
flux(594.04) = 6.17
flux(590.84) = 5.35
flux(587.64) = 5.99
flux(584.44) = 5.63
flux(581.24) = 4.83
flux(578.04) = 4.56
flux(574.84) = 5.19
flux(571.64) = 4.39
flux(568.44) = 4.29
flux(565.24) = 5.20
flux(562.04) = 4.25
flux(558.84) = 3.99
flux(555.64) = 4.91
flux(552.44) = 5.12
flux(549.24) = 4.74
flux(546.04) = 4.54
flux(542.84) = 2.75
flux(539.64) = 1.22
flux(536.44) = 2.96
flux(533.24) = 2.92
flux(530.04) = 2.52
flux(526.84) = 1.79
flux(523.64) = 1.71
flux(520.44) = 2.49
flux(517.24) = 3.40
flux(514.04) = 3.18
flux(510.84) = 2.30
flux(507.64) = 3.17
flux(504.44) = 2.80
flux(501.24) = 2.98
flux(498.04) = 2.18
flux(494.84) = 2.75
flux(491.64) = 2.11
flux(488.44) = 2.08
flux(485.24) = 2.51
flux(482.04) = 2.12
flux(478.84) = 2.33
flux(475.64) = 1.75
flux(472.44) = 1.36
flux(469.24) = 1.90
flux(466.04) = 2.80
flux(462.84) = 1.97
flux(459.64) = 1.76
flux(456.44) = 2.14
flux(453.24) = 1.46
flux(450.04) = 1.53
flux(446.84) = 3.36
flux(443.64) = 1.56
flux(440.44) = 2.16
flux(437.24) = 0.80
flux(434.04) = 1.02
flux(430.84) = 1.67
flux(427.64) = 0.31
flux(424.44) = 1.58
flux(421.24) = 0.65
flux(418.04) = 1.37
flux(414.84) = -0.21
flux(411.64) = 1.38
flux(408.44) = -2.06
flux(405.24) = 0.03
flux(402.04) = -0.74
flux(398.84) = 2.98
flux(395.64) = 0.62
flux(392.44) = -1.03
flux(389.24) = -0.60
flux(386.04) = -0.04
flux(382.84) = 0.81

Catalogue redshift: 0.37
